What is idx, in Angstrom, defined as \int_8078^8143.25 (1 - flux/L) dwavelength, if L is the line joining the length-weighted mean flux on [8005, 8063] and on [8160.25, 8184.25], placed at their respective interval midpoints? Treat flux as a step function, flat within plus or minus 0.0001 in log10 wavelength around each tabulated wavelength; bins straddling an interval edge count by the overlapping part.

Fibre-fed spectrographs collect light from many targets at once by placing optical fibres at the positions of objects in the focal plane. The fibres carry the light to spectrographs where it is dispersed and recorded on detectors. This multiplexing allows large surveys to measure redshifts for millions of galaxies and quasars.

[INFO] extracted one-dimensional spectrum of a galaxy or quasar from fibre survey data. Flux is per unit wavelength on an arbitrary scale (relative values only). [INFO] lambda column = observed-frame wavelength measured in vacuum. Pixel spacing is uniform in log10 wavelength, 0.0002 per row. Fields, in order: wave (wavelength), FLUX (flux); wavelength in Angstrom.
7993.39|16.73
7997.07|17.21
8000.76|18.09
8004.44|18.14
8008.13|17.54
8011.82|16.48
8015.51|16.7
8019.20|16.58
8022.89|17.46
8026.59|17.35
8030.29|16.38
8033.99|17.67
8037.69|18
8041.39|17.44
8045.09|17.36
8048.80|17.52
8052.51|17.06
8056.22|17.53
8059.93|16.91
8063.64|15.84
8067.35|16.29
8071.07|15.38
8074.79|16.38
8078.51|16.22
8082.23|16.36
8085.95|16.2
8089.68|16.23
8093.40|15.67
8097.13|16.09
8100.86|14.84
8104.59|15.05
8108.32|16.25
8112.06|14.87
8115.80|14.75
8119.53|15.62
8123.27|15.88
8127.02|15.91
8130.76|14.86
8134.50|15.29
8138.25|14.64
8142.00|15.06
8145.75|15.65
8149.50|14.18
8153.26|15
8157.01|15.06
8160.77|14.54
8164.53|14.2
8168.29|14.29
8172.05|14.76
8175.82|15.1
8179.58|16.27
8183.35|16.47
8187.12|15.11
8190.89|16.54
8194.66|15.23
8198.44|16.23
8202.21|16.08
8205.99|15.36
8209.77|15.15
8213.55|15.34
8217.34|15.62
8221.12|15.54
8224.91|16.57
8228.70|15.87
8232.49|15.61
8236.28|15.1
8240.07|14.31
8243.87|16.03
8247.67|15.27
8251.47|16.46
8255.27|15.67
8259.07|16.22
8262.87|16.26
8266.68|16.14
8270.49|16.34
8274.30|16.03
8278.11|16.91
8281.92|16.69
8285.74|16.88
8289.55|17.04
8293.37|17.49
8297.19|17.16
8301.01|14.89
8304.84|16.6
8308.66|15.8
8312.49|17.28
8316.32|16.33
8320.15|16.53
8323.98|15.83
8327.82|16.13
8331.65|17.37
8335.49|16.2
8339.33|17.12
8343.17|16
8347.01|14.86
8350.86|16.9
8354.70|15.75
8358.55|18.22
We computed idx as 2.0 Angstrom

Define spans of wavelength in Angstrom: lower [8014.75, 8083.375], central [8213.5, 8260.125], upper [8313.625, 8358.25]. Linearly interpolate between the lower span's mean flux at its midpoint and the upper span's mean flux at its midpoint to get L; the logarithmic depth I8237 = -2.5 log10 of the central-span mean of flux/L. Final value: 0.06 mag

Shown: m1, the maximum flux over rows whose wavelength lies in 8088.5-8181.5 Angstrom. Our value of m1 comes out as 16.27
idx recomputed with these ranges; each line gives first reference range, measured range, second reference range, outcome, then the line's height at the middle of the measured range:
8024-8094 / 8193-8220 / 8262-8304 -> 1.7 Angstrom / 16.6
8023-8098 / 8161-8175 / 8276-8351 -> 1.8 Angstrom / 16.6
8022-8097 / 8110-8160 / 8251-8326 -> 4.5 Angstrom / 16.6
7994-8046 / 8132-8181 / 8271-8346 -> 5.8 Angstrom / 16.9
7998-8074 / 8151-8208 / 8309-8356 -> 4.7 Angstrom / 16.7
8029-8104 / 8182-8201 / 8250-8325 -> 0.7 Angstrom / 16.5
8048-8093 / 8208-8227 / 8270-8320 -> 1.0 Angstrom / 16.5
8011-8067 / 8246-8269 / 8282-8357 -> 0.8 Angstrom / 16.6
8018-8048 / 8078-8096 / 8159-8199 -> 0.5 Angstrom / 16.6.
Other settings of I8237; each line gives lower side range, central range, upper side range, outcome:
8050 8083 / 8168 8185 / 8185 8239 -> 0.03 mag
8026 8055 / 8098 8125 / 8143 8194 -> 0.05 mag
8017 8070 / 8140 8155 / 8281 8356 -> 0.13 mag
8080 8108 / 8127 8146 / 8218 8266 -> 0.05 mag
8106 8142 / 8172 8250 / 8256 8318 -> 0.02 mag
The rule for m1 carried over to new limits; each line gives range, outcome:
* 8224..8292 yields 17.04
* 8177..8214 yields 16.54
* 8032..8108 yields 18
